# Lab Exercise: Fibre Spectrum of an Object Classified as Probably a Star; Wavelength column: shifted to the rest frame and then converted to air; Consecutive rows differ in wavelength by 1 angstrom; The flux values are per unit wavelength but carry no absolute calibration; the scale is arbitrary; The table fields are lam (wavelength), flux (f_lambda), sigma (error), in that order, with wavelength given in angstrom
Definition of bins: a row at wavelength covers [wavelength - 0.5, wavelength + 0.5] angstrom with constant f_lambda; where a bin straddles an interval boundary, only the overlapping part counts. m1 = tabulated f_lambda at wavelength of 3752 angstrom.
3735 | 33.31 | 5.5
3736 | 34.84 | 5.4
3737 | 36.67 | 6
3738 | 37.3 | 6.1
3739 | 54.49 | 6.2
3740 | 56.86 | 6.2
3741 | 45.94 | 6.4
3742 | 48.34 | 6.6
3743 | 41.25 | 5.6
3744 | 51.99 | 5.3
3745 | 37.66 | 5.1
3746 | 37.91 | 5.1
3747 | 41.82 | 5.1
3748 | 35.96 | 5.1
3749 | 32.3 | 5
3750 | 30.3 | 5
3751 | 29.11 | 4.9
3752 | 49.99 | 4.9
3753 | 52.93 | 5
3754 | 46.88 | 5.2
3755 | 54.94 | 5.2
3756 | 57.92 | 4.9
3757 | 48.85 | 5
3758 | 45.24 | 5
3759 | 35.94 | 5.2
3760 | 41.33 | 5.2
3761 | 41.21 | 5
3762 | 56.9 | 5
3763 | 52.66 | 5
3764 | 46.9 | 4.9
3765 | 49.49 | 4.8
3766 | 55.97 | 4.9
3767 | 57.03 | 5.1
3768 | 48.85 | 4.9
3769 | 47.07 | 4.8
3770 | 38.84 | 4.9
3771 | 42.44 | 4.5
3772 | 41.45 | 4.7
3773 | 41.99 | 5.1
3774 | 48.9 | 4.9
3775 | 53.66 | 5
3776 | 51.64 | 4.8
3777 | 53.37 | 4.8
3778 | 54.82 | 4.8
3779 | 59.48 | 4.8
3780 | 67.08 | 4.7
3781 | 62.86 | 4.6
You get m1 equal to 49.99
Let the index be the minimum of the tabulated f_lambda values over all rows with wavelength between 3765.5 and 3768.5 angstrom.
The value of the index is 48.85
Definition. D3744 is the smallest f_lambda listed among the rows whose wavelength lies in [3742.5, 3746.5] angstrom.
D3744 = 37.66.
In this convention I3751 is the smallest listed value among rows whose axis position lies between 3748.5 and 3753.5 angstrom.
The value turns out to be 29.11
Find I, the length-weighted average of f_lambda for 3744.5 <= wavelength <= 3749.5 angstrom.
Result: 37.1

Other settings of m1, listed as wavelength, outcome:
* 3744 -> 51.99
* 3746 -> 37.91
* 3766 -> 55.97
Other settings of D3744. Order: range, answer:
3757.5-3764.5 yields 35.94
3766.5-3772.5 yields 38.84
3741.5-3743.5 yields 41.25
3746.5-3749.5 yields 32.3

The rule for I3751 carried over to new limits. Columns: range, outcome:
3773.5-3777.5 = 48.9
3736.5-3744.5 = 36.67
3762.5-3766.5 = 46.9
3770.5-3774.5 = 41.45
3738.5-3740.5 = 54.49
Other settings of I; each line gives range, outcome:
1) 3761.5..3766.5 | 52.4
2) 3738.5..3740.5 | 55.7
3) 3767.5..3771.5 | 44.3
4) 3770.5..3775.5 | 45.7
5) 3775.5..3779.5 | 54.8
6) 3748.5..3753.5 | 38.9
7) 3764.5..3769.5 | 51.7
